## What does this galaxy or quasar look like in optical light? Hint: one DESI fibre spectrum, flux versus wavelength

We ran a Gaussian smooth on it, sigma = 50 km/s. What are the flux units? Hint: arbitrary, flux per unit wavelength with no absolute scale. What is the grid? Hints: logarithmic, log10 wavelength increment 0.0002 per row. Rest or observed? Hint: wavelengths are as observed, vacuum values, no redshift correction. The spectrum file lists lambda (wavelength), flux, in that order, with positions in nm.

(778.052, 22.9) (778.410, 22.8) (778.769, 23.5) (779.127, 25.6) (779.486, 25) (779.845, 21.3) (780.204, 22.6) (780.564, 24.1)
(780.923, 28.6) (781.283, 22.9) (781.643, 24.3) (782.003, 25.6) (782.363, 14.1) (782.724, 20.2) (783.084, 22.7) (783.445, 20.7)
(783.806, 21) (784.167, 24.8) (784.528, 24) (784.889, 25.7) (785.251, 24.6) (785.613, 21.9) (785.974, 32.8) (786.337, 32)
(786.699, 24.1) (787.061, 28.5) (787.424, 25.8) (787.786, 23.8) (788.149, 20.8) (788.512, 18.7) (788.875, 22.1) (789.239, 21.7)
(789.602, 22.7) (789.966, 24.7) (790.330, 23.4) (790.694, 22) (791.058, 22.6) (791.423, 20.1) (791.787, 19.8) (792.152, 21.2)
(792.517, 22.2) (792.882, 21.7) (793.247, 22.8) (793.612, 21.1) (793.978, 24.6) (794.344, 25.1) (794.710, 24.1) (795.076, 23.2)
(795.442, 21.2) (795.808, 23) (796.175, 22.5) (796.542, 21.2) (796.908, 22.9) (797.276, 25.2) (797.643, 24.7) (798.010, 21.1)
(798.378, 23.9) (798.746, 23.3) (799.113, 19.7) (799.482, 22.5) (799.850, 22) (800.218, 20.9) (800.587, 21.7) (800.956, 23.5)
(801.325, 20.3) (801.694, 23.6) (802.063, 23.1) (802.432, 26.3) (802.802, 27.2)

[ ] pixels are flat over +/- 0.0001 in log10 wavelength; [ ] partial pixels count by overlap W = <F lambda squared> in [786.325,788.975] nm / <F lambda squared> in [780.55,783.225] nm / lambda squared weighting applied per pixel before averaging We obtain 1.07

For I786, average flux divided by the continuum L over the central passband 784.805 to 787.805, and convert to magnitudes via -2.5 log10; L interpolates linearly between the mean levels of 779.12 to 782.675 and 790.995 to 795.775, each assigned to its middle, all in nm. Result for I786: -0.17 mag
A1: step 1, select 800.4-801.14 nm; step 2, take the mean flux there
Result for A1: 22.6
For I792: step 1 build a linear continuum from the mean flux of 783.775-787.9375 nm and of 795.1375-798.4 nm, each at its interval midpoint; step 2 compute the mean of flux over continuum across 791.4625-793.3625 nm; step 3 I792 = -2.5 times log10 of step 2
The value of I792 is 0.13 mag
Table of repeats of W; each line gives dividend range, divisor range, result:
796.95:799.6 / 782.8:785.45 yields 1.02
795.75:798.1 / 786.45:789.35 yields 1.01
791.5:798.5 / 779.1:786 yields 1.00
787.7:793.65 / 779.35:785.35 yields 0.97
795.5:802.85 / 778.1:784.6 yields 1.04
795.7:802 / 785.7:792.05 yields 0.97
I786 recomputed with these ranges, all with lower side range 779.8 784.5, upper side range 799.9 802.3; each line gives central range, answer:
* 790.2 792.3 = 0.048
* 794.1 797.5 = -0.040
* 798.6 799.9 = 0.024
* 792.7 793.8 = 0.026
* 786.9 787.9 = -0.162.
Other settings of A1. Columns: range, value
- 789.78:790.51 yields 24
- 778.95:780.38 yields 23.6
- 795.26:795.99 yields 22.1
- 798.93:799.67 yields 21.1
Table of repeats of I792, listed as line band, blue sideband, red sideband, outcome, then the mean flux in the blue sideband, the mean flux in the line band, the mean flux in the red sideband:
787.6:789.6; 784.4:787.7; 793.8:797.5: 0.191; 26.6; 21.6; 23.3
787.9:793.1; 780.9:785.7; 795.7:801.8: 0.044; 22.8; 21.7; 22.4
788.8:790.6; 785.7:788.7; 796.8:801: 0.095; 25.7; 22.9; 22.6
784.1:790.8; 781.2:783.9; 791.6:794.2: -0.132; 21.4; 24.4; 22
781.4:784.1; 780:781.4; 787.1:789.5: 0.125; 24.6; 21.4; 22.5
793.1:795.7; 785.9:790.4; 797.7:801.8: 0.003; 24.5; 23.2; 22.1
